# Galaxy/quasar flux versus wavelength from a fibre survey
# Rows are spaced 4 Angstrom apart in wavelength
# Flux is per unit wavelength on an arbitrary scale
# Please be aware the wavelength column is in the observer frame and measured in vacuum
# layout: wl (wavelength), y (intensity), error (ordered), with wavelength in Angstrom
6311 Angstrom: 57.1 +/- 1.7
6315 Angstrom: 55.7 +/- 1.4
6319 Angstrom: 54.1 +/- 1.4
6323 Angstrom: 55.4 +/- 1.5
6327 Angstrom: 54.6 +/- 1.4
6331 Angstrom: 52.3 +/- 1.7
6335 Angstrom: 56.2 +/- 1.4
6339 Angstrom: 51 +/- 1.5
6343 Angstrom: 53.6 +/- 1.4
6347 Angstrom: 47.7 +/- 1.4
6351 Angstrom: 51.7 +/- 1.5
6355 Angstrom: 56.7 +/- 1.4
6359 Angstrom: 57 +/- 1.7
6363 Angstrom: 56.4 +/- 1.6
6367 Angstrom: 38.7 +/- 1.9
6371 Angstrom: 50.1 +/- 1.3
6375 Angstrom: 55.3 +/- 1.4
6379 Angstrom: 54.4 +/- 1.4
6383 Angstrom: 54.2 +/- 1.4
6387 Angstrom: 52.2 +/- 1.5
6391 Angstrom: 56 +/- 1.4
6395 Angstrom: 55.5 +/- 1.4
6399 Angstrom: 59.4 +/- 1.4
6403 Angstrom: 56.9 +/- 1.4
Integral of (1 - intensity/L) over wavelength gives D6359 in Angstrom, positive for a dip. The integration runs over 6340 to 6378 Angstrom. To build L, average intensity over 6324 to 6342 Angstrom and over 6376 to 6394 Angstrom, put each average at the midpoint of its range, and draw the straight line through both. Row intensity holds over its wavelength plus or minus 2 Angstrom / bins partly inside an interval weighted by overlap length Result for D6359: 1.4 Angstrom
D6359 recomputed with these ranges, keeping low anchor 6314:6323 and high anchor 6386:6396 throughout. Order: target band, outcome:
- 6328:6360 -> 1.0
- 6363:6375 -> 1.4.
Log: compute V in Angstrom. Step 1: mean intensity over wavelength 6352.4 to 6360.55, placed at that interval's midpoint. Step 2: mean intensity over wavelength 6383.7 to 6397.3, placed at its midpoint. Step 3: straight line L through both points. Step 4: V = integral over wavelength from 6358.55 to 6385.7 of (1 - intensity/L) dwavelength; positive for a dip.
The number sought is 1.8 Angstrom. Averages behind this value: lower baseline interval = 56.5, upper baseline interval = 54.6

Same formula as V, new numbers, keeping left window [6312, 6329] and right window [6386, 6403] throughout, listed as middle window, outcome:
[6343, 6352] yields 0.8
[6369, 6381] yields 0.6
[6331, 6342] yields 0.4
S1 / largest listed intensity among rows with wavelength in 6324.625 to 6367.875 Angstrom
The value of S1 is 57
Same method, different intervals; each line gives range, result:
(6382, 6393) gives 56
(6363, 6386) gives 56.4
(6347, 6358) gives 56.7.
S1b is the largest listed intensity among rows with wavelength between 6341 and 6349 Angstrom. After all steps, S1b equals 53.6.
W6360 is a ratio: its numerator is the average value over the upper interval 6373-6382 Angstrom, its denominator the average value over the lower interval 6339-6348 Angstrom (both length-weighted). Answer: 1.07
